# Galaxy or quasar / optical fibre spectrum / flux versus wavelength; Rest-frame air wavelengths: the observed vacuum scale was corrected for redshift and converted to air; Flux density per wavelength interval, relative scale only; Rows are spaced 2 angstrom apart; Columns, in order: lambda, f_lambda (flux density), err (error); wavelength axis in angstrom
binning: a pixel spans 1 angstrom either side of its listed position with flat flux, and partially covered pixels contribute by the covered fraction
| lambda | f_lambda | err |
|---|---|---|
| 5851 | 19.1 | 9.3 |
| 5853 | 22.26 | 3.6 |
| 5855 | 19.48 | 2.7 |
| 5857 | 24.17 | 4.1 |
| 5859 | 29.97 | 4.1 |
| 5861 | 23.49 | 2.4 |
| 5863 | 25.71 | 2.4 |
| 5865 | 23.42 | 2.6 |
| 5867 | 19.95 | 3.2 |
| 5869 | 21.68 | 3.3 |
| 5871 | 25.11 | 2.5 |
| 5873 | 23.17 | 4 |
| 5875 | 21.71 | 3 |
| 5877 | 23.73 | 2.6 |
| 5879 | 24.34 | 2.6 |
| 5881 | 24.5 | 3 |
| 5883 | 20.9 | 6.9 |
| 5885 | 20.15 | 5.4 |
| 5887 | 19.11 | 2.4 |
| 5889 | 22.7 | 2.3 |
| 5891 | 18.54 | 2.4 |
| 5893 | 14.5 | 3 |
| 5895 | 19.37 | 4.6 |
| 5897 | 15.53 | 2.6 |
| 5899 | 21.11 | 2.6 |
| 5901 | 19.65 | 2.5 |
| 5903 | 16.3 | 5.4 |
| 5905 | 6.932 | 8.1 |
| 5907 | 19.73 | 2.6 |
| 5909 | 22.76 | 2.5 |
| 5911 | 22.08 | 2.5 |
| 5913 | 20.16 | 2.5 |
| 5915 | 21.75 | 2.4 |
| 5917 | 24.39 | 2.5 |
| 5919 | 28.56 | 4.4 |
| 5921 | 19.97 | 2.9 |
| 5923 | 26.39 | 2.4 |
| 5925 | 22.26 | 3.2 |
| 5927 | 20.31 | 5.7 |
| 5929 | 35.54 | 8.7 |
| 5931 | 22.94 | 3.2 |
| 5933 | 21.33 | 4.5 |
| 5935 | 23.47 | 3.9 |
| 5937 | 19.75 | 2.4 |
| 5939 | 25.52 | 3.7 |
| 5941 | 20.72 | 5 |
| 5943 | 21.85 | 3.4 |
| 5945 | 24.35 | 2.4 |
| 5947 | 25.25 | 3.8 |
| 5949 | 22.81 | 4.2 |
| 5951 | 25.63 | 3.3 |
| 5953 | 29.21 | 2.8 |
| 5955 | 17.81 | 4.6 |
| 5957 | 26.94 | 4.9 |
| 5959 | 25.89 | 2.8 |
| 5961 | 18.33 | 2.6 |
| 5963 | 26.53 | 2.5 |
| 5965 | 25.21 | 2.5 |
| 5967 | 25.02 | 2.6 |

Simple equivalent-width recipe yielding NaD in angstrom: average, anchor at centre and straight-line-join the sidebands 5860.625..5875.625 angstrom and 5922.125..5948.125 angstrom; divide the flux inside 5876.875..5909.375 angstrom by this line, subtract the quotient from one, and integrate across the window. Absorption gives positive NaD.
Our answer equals 5.7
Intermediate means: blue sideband 23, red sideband 23.8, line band 19.2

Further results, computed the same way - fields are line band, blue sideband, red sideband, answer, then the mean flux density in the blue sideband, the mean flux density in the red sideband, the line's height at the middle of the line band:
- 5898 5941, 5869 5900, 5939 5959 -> 1.4 angstrom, 21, 24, 22.6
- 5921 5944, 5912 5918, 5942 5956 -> -0.5 angstrom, 22.1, 23.8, 23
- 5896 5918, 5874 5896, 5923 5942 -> 3.1 angstrom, 20.9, 23.7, 22.2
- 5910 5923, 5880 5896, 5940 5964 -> -0.8 angstrom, 20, 23.8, 21.7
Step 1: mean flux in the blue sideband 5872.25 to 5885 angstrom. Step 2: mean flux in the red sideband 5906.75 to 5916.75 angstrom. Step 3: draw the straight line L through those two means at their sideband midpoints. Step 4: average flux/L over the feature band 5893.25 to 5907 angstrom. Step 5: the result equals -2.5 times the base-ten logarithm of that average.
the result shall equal 0.31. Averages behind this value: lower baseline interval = 22.8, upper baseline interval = 21.6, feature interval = 16.6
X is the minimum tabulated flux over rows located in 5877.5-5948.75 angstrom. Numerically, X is 6.932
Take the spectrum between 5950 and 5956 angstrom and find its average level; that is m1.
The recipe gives 24.2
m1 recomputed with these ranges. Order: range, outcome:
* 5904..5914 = 18.3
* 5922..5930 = 26.1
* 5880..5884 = 22.7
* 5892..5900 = 17.6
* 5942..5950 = 23.6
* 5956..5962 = 23.7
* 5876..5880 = 24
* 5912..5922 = 23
